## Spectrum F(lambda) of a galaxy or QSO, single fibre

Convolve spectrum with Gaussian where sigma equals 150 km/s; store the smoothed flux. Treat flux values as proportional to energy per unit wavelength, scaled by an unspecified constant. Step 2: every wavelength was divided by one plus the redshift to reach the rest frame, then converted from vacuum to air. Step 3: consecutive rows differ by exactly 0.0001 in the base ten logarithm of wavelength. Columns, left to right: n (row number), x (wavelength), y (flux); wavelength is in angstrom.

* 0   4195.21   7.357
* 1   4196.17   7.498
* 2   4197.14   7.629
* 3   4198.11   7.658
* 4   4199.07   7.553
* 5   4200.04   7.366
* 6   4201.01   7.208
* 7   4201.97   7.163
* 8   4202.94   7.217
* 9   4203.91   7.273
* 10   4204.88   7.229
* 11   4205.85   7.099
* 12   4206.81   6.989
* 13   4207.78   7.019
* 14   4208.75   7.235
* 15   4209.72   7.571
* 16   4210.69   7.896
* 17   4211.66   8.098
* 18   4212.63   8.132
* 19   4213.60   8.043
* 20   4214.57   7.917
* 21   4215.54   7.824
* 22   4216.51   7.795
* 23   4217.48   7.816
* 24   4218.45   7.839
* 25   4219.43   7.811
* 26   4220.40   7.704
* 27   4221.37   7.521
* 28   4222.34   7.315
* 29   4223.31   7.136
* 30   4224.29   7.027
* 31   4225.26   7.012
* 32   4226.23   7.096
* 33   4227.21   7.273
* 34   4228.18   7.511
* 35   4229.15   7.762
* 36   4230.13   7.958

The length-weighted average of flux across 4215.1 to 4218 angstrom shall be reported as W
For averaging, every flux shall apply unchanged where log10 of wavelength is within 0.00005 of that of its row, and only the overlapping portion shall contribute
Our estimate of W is 7.82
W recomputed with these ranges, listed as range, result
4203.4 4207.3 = 7.15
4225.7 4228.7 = 7.3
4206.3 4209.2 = 7.09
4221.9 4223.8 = 7.22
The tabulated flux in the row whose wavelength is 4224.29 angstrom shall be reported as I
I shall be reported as 7.027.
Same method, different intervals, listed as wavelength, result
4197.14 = 7.629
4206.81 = 6.989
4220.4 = 7.704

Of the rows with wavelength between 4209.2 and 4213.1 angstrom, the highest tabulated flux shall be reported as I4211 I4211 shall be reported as 8.132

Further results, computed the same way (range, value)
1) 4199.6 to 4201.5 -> 7.366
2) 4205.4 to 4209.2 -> 7.235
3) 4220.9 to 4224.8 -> 7.521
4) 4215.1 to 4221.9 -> 7.839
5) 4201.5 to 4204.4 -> 7.273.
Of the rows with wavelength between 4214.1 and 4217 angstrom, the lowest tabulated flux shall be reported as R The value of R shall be 7.795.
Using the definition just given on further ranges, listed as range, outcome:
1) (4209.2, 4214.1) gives 7.571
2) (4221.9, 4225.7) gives 7.012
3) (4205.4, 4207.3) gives 6.989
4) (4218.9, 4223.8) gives 7.136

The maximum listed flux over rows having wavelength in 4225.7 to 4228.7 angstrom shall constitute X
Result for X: 7.511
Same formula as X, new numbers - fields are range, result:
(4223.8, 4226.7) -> 7.096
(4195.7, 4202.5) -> 7.658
